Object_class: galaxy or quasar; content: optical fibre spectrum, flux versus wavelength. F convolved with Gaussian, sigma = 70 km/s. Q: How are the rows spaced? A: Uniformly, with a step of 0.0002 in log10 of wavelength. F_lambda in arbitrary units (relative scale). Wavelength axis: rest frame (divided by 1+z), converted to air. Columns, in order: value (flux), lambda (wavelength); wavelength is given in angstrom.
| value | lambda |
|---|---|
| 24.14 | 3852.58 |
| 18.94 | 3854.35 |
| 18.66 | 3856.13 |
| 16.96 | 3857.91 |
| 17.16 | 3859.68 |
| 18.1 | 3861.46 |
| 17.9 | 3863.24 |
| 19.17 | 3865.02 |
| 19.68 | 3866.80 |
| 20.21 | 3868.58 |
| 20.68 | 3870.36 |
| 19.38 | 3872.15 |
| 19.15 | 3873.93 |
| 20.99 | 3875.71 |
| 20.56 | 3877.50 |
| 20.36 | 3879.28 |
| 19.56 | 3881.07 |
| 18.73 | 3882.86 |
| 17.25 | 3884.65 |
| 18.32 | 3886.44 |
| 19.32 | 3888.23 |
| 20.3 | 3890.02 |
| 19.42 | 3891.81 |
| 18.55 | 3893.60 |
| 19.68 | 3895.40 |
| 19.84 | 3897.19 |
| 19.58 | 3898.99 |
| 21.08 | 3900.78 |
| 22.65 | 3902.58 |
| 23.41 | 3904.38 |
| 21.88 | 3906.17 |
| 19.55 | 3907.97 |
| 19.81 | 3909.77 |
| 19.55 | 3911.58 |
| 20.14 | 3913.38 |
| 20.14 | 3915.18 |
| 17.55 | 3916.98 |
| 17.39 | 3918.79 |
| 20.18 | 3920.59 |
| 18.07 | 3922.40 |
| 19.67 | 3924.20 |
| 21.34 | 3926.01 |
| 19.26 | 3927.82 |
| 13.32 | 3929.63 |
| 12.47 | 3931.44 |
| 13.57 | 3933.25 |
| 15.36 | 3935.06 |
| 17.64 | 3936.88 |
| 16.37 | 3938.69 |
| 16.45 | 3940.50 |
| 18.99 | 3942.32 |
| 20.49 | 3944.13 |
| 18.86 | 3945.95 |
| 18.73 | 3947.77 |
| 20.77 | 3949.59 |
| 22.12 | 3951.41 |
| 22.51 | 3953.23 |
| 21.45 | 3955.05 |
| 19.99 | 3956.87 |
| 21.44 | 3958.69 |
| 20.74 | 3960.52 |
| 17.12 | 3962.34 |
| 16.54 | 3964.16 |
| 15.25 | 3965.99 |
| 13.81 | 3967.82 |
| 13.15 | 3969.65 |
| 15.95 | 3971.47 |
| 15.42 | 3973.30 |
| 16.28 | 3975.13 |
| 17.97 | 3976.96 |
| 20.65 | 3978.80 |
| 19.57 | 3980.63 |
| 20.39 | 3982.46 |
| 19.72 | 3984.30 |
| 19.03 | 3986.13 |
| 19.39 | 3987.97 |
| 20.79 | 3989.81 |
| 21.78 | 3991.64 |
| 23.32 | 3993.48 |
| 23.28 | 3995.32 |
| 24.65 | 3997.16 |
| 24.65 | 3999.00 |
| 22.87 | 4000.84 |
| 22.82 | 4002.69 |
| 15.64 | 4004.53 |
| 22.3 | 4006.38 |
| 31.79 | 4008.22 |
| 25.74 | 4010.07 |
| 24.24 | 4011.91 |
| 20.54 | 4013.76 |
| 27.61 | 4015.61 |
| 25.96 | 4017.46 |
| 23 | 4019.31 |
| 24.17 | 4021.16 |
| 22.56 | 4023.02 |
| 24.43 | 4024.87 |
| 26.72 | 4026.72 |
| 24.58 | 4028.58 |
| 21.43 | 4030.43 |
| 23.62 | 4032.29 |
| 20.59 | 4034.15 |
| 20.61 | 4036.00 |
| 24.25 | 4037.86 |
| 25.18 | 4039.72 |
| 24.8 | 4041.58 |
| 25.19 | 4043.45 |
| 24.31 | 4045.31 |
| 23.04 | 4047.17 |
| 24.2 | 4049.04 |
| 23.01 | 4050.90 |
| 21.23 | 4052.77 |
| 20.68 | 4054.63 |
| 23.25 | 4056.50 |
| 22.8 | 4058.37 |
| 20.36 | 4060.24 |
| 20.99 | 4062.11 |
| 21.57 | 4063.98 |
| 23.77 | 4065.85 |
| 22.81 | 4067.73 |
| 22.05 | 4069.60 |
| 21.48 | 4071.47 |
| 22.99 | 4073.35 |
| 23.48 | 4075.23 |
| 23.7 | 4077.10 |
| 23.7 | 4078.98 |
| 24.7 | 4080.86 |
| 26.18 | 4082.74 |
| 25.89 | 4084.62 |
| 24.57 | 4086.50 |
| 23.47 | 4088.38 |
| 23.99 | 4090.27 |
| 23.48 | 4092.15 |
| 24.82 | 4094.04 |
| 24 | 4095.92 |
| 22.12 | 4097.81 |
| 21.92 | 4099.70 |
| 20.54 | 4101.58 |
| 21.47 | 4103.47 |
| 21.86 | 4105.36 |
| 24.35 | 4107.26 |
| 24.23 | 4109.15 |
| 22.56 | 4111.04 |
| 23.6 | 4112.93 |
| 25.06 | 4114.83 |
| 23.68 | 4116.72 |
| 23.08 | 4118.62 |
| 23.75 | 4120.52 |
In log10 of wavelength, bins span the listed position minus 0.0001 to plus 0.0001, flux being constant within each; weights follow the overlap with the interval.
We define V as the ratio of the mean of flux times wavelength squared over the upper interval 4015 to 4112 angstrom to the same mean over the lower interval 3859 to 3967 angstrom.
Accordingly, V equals 1.32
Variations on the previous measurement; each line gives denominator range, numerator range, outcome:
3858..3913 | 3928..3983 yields 0.94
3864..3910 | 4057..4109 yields 1.28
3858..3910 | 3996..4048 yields 1.30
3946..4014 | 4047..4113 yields 1.19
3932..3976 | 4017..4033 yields 1.39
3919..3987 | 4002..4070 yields 1.34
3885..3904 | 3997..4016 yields 1.26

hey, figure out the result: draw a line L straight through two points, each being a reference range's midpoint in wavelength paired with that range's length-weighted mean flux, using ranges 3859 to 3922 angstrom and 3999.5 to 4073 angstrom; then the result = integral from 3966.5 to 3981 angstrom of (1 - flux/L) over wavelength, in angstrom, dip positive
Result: 3.5 angstrom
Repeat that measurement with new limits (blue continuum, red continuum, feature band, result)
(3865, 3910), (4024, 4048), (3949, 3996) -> 6.38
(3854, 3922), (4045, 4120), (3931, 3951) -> 2.95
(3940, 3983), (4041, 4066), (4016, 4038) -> -2.10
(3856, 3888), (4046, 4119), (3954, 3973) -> 3.01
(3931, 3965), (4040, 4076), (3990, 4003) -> -1.77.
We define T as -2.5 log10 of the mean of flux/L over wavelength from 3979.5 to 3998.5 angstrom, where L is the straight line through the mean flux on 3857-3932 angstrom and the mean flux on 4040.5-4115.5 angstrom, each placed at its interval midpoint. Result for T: 0.00 mag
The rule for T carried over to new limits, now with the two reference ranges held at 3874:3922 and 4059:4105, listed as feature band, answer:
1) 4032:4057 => -0.03 mag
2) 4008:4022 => -0.15 mag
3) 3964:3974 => 0.38 mag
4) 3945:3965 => 0.04 mag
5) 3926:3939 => 0.28 mag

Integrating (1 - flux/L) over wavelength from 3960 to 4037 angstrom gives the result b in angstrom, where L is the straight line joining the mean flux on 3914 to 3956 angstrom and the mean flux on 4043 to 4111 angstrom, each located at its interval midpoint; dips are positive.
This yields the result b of -2.5 angstrom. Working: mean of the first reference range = 18.4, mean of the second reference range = 23.1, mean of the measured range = 21.2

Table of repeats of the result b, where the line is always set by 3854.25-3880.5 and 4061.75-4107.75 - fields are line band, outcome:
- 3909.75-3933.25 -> 2.39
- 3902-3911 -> -0.64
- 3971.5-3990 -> 2.25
